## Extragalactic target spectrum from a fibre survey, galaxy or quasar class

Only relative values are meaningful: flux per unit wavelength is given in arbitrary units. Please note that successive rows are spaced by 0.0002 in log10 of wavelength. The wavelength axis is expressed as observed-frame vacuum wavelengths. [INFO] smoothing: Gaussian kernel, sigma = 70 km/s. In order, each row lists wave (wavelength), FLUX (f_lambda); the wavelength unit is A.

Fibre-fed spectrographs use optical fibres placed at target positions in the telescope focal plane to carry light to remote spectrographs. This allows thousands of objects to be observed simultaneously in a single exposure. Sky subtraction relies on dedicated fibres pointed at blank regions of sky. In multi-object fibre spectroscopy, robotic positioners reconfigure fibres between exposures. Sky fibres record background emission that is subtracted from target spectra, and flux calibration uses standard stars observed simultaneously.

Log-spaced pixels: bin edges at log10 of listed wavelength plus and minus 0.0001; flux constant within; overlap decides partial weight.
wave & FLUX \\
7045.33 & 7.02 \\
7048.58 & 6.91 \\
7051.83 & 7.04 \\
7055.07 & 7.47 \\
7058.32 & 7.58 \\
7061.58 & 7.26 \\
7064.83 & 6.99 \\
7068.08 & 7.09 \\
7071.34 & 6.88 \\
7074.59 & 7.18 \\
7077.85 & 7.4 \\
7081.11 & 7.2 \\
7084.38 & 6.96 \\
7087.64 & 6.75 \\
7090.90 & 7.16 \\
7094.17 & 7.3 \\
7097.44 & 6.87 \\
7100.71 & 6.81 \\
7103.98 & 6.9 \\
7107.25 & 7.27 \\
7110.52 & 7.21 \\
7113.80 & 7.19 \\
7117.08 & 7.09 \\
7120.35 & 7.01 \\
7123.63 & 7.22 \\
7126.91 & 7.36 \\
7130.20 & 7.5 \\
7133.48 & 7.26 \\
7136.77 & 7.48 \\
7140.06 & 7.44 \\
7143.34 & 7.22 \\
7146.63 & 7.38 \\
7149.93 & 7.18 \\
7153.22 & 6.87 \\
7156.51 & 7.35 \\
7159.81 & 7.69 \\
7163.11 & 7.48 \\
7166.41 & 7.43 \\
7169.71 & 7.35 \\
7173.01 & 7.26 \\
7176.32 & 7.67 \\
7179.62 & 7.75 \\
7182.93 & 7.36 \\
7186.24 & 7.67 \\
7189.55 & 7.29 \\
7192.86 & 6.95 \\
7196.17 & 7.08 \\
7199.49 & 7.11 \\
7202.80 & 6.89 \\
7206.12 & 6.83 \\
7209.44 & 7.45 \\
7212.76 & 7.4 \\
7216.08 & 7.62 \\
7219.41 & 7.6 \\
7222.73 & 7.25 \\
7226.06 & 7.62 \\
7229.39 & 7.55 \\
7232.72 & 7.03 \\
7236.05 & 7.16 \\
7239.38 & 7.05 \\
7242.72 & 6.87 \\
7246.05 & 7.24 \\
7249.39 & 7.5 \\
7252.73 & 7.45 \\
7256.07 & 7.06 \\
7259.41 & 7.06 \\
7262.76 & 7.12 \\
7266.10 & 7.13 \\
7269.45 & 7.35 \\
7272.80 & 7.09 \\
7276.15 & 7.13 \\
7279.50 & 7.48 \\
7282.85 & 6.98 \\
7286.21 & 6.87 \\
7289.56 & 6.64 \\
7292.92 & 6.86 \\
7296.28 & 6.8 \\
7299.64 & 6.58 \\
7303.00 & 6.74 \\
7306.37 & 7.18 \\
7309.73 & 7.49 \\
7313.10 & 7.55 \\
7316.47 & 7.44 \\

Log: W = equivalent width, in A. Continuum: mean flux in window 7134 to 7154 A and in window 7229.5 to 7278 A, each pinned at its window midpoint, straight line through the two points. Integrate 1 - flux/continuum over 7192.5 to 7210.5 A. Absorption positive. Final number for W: 0.4 A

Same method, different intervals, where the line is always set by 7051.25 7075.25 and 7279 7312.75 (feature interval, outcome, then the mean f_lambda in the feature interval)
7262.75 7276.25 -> -0.3 A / 7.17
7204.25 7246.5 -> -1.5 A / 7.28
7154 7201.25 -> -2.0 A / 7.38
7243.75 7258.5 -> -0.6 A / 7.28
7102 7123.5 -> 0.1 A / 7.12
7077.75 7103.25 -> 0.5 A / 7.03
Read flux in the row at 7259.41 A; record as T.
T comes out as 7.06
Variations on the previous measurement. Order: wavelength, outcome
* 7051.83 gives 7.04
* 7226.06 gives 7.62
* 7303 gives 6.74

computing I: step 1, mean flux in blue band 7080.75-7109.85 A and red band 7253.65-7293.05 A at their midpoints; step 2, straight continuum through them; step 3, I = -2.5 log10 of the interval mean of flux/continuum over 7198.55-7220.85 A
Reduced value -0.03 mag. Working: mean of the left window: 7.02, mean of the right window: 7.08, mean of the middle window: 7.27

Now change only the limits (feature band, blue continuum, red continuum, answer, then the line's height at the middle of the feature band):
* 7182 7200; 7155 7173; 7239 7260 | 0.02 mag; 7.36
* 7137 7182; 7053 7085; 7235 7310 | -0.04 mag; 7.15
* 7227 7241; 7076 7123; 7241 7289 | -0.01 mag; 7.14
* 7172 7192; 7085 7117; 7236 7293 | -0.06 mag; 7.08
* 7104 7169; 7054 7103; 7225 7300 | -0.03 mag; 7.12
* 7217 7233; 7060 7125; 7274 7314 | -0.06 mag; 7.04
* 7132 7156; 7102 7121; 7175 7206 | -0.01 mag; 7.18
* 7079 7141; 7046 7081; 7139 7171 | 0.02 mag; 7.26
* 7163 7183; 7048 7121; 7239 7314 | -0.06 mag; 7.1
